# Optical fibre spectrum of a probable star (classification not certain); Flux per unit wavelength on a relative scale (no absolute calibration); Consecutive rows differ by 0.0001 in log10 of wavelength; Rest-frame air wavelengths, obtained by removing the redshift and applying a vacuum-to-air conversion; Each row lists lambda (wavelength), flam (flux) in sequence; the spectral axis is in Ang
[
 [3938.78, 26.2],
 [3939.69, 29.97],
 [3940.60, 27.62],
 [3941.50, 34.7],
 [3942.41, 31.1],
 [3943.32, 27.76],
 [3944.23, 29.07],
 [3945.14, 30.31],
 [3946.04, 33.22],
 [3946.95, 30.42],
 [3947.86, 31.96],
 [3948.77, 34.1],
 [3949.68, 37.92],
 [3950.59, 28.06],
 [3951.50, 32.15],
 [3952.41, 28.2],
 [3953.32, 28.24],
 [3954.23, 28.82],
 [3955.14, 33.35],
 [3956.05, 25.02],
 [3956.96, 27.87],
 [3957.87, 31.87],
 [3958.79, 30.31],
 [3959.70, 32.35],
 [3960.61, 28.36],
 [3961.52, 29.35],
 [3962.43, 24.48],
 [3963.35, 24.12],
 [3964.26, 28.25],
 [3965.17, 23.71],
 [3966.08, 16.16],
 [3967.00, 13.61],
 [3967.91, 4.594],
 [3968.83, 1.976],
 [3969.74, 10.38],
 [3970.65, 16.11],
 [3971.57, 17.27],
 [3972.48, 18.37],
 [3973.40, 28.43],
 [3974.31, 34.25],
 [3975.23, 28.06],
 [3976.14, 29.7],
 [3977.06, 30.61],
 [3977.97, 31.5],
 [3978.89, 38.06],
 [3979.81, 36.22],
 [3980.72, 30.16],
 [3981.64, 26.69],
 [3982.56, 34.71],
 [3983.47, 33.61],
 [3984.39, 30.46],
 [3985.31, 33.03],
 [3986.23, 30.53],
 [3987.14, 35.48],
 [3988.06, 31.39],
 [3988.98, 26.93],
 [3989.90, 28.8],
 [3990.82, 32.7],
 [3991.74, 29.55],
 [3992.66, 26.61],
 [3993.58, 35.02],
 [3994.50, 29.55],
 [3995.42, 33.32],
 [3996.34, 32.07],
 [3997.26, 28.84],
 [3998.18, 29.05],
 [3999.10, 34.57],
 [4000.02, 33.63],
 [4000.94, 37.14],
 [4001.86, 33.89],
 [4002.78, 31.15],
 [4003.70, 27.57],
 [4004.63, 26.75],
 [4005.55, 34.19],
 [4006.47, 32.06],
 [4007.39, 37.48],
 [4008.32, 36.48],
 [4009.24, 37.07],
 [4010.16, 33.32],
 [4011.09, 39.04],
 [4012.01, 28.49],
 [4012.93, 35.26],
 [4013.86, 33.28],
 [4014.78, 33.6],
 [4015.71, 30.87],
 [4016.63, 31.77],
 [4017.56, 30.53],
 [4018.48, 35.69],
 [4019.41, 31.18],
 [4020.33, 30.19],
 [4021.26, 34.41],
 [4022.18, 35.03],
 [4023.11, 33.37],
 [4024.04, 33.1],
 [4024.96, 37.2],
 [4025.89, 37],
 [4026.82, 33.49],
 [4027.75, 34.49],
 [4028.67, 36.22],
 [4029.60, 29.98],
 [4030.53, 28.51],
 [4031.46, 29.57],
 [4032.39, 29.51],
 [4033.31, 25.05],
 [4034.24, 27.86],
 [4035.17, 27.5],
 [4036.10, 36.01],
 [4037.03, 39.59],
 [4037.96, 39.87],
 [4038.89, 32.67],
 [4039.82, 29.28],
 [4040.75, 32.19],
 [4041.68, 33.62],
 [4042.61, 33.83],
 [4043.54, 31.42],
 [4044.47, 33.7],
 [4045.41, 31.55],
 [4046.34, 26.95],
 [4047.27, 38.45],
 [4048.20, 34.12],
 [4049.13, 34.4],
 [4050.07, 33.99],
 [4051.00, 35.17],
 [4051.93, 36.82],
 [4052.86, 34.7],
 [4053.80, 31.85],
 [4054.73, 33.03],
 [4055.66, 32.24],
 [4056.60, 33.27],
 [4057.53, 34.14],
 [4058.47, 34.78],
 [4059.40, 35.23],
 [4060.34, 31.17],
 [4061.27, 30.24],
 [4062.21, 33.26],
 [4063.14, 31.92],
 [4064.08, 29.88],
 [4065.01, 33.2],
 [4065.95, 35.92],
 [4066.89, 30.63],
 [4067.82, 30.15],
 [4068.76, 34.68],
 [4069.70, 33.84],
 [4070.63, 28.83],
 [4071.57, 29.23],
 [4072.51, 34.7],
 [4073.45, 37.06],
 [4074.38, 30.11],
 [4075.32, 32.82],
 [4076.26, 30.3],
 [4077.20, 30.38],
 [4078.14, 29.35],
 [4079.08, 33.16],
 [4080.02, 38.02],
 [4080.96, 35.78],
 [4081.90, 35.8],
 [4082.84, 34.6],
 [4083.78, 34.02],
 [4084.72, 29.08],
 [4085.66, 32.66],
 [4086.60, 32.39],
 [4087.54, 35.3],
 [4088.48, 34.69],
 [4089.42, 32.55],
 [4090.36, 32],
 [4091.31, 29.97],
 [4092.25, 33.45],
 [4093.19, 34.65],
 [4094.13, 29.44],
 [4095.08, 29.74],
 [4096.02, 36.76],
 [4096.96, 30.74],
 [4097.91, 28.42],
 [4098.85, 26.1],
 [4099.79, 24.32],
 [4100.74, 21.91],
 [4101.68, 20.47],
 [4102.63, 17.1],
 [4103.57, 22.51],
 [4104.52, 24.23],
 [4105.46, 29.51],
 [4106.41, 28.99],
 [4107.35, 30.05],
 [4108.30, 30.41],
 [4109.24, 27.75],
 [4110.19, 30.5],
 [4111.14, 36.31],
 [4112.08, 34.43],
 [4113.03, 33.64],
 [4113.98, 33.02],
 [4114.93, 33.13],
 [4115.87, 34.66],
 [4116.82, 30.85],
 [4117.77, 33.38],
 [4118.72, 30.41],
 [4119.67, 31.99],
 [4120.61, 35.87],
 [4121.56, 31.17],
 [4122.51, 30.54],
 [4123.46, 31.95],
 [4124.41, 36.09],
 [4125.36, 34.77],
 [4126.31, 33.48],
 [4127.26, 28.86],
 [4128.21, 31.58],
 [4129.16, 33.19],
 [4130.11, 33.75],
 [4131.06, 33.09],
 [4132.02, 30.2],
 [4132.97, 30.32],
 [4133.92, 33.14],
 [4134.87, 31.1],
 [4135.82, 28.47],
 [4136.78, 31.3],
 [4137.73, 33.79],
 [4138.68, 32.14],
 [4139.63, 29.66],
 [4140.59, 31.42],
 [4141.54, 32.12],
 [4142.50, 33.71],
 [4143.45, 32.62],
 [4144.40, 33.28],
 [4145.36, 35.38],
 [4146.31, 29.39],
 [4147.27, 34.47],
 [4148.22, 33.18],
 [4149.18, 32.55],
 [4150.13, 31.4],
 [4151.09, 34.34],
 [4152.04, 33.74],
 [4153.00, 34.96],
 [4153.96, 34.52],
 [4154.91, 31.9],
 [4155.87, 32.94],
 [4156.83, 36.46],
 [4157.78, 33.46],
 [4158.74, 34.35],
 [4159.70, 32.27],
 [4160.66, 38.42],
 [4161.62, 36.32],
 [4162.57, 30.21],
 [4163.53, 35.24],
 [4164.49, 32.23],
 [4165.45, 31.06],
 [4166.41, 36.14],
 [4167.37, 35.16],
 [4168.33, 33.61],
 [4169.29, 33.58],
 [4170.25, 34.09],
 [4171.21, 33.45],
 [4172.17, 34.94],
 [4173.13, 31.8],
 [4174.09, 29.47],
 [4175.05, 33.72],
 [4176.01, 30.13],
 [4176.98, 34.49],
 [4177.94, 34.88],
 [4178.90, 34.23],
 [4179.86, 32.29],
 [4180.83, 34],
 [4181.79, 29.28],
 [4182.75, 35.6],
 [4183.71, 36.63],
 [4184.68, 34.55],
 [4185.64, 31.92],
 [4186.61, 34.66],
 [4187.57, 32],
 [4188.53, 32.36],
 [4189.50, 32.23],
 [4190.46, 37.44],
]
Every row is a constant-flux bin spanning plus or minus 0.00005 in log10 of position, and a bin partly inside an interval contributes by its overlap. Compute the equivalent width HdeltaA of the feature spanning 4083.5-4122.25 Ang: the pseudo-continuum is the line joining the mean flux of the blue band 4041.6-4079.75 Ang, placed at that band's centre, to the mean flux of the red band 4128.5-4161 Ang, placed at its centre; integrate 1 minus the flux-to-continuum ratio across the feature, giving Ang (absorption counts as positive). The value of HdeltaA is 2.8 Ang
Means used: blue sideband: 32.8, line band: 30.4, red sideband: 32.8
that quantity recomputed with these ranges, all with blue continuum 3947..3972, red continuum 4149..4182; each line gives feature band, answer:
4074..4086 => -1.2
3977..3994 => -3.8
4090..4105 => 1.5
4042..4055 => -2.3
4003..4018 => -3.3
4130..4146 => 0.2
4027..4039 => -1.8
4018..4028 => -2.4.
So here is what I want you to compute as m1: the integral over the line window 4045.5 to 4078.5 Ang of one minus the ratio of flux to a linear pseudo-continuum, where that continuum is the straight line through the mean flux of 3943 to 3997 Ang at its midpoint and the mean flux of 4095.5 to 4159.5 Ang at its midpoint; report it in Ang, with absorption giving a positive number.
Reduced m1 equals -3.0 Ang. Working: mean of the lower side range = 28.1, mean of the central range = 32.8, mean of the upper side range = 31.4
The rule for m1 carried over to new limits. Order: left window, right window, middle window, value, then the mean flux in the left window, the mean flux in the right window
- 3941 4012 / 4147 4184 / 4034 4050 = -1.3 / 29.3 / 33.6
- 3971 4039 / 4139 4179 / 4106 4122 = 0.4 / 32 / 33.4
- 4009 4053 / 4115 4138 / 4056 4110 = 2.6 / 33.1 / 32.3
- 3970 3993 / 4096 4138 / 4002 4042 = -4.2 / 29.4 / 30.5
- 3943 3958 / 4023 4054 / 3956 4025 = 4.6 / 30.5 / 33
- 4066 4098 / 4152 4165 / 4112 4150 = 1.3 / 32.6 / 34.1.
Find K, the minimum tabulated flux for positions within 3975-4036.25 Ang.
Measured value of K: 25.05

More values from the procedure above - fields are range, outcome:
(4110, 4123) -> 30.41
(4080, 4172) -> 17.1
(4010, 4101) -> 21.91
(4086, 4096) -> 29.44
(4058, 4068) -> 29.88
